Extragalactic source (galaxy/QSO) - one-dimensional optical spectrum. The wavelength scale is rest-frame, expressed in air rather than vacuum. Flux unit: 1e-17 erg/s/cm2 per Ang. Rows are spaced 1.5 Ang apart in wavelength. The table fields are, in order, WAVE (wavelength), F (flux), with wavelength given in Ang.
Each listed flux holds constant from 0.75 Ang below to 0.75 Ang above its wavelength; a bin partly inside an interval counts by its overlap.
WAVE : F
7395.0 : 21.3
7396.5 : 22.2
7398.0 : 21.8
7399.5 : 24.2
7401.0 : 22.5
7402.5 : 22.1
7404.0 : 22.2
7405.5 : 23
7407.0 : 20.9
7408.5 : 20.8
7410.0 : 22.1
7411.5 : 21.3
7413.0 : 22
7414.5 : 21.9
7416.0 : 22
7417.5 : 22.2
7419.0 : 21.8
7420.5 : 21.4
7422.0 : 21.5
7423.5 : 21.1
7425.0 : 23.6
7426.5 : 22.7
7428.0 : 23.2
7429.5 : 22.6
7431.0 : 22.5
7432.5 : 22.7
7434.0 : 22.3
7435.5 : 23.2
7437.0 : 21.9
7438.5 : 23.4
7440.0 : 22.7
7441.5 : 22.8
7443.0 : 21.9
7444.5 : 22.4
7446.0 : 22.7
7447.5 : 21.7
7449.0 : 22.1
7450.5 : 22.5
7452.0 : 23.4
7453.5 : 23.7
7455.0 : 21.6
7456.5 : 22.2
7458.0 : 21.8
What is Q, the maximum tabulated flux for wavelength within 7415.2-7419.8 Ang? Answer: 22.2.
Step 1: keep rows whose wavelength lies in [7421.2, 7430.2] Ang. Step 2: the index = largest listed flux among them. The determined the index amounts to 23.6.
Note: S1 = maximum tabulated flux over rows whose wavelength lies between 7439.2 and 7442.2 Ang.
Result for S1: 22.8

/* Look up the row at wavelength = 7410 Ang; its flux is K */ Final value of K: 22.1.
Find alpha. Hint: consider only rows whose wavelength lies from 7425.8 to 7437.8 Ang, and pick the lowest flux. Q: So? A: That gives 21.9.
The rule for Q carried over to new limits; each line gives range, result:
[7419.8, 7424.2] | 21.5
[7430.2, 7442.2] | 23.4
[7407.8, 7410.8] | 22.1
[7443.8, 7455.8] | 23.7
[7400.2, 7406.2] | 23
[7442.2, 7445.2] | 22.4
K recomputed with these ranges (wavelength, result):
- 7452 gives 23.4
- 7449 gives 22.1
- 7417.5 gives 22.2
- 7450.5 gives 22.5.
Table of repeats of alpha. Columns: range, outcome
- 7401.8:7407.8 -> 20.9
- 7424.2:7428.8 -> 22.7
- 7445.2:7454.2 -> 21.7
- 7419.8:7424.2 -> 21.1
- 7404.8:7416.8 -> 20.8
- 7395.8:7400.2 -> 21.8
